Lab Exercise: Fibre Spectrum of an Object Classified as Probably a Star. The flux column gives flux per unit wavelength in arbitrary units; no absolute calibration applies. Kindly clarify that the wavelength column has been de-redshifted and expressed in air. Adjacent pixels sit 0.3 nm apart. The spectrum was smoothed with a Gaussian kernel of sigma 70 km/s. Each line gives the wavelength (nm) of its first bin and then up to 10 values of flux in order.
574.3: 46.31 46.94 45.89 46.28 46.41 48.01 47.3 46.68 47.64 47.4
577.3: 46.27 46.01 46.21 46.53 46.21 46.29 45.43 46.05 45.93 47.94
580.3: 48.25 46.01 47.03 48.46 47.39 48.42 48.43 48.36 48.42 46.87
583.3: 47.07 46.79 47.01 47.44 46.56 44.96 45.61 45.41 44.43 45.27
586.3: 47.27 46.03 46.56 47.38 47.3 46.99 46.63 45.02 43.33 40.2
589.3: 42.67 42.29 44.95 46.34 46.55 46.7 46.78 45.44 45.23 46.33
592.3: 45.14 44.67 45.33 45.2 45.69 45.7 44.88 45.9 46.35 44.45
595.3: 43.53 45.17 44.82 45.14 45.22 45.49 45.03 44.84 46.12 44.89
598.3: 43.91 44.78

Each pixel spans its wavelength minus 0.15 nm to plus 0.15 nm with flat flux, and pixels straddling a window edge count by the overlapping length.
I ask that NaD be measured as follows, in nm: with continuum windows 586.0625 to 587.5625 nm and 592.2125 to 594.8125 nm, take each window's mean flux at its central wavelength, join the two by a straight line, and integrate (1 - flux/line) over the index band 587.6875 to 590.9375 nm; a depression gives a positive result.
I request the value 0.11 nm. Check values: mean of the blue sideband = 46.8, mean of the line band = 44.7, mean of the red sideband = 45.4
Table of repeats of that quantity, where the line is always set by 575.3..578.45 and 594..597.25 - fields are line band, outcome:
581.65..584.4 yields -0.08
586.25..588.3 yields -0.04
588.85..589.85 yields 0.08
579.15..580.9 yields -0.01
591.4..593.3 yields 0.00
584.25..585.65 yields 0.01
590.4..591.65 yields -0.02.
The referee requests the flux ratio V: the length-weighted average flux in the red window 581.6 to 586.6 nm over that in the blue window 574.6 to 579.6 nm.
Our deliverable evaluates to 1.00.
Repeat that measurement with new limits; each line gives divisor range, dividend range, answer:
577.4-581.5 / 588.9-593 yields 0.96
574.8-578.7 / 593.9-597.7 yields 0.97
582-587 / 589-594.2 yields 0.97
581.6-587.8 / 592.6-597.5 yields 0.97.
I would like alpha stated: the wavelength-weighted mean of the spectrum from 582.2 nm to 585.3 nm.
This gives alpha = 46.9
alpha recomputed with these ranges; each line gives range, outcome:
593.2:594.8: 45.6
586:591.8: 45.5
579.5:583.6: 47.5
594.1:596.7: 45.1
